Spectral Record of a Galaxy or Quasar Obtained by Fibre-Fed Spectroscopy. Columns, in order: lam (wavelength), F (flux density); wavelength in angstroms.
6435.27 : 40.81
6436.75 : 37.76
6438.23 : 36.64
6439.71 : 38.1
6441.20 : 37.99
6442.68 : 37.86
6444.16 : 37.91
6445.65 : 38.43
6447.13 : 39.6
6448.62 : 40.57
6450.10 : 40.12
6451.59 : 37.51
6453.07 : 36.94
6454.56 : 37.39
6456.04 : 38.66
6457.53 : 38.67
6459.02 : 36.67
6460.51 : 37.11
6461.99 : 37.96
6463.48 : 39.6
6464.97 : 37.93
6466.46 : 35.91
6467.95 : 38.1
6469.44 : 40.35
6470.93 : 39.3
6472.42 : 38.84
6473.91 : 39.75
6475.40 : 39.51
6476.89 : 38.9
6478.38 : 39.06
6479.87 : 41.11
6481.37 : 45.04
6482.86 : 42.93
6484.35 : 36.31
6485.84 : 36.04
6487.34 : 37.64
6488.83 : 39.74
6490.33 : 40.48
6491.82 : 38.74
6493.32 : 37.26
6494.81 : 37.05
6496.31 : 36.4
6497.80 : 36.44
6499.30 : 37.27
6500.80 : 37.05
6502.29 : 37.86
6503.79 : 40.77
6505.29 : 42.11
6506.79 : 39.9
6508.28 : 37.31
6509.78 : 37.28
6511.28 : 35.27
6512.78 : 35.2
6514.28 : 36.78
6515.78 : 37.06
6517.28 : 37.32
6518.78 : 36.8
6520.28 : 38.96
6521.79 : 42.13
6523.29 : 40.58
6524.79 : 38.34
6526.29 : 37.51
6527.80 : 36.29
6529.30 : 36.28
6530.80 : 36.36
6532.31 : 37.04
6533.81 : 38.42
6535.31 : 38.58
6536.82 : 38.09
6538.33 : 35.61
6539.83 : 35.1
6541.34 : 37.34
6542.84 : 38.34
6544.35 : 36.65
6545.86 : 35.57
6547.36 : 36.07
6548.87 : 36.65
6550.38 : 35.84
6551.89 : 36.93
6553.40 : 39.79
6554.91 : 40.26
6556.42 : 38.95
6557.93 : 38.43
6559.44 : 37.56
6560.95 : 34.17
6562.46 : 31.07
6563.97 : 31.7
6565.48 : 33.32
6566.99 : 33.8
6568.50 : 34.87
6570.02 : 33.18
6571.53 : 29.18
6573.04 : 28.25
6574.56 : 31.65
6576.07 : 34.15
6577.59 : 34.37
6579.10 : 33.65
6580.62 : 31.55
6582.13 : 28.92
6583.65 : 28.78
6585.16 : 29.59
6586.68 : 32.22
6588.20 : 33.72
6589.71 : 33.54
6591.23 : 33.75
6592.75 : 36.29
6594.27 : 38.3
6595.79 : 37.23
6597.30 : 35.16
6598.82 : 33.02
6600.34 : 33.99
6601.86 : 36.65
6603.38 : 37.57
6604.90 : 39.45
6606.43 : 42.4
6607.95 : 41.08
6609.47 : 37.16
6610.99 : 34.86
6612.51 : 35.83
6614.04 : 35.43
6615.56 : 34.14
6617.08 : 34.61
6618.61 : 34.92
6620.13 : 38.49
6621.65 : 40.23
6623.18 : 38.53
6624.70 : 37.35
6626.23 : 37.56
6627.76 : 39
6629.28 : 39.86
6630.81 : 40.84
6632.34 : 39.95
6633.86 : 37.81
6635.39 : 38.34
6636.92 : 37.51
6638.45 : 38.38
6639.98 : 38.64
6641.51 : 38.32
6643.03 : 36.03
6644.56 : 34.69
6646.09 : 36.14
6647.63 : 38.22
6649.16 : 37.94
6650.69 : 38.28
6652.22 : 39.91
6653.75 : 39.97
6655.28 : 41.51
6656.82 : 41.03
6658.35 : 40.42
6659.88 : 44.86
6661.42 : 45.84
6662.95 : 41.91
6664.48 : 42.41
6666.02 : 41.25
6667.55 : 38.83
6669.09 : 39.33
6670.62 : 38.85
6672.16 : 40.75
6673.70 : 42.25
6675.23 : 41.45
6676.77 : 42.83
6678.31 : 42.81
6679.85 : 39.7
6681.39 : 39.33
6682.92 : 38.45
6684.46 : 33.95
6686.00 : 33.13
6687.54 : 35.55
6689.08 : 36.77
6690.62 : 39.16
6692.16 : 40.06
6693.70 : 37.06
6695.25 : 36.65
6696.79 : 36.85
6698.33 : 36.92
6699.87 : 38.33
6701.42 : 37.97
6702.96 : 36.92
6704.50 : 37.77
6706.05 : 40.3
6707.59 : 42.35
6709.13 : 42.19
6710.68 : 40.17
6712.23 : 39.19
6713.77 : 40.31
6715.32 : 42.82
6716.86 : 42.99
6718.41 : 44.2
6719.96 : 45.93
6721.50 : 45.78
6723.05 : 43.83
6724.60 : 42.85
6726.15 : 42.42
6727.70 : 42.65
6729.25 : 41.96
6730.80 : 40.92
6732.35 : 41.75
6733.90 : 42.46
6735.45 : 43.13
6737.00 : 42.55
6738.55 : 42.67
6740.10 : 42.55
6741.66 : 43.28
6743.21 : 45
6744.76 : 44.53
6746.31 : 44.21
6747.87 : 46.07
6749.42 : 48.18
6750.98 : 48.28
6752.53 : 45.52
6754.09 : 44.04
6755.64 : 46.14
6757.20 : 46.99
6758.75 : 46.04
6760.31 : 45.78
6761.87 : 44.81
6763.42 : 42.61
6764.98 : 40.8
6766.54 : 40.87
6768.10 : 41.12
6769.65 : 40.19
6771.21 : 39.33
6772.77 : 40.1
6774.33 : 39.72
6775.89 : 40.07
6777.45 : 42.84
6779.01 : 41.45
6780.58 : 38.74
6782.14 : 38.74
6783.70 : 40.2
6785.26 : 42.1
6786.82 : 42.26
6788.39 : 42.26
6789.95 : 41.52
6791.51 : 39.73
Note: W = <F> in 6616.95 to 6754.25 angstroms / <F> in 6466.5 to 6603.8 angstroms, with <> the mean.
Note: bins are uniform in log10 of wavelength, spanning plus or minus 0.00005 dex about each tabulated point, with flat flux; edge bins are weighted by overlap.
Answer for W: 1.1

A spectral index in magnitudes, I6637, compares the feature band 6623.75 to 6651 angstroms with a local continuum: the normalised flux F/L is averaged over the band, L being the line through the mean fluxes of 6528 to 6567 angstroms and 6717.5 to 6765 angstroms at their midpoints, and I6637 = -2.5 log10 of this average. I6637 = 0.06 mag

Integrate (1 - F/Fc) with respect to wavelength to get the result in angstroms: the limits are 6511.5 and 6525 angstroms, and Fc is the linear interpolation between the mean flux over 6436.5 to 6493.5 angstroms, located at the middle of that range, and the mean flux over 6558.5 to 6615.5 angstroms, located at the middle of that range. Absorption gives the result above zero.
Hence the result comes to -0.5 angstroms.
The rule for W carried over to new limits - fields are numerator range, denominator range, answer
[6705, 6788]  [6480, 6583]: 1.17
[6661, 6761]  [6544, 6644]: 1.16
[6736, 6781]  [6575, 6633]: 1.21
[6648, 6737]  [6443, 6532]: 1.05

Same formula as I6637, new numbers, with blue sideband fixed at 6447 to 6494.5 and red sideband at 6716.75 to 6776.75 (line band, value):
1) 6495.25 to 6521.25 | 0.05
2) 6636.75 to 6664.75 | 0.06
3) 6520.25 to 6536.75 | 0.04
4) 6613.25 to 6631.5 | 0.10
